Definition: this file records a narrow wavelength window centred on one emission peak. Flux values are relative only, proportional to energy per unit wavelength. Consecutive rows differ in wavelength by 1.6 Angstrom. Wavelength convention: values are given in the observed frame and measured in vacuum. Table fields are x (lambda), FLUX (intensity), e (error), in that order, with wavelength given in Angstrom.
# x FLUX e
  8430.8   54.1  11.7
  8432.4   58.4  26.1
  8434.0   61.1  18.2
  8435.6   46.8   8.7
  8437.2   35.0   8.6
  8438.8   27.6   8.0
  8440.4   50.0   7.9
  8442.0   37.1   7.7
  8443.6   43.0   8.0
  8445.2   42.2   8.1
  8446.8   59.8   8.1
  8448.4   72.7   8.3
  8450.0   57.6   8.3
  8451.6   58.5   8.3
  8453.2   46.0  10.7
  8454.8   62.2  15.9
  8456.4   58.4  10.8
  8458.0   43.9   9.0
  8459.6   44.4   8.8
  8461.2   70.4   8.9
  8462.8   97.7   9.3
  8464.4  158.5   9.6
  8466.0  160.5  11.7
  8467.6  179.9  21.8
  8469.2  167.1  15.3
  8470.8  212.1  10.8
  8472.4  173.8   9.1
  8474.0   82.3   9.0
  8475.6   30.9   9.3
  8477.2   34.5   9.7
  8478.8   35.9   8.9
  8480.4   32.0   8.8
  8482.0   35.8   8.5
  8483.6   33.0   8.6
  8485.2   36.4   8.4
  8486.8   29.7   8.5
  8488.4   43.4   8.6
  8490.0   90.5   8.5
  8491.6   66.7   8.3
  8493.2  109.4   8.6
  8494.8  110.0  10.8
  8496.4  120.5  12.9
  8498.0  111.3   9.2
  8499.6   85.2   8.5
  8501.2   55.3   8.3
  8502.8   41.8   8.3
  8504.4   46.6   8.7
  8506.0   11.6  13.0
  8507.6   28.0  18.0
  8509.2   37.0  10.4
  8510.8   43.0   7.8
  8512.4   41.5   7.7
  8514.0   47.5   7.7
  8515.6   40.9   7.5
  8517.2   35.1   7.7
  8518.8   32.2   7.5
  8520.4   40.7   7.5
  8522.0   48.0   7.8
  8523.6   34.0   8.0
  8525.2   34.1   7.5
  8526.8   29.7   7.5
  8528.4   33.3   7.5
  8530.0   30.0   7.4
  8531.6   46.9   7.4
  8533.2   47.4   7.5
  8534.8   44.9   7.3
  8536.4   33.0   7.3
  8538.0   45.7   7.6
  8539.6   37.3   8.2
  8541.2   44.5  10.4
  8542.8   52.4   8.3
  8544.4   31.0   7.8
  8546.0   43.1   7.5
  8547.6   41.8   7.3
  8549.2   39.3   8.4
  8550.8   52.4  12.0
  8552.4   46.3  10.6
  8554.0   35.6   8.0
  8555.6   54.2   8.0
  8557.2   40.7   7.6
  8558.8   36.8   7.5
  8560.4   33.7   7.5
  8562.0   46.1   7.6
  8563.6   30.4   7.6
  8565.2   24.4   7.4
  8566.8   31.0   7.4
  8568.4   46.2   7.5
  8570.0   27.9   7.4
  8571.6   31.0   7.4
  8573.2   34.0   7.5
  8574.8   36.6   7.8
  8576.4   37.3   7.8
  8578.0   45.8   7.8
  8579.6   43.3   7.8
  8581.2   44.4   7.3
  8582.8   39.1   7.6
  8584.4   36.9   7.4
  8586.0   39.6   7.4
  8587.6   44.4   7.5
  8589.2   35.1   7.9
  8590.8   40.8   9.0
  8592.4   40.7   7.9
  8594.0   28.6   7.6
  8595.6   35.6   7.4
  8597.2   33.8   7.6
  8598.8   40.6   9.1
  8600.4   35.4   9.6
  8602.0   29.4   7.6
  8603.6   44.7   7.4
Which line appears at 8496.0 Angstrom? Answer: [N II] 6583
